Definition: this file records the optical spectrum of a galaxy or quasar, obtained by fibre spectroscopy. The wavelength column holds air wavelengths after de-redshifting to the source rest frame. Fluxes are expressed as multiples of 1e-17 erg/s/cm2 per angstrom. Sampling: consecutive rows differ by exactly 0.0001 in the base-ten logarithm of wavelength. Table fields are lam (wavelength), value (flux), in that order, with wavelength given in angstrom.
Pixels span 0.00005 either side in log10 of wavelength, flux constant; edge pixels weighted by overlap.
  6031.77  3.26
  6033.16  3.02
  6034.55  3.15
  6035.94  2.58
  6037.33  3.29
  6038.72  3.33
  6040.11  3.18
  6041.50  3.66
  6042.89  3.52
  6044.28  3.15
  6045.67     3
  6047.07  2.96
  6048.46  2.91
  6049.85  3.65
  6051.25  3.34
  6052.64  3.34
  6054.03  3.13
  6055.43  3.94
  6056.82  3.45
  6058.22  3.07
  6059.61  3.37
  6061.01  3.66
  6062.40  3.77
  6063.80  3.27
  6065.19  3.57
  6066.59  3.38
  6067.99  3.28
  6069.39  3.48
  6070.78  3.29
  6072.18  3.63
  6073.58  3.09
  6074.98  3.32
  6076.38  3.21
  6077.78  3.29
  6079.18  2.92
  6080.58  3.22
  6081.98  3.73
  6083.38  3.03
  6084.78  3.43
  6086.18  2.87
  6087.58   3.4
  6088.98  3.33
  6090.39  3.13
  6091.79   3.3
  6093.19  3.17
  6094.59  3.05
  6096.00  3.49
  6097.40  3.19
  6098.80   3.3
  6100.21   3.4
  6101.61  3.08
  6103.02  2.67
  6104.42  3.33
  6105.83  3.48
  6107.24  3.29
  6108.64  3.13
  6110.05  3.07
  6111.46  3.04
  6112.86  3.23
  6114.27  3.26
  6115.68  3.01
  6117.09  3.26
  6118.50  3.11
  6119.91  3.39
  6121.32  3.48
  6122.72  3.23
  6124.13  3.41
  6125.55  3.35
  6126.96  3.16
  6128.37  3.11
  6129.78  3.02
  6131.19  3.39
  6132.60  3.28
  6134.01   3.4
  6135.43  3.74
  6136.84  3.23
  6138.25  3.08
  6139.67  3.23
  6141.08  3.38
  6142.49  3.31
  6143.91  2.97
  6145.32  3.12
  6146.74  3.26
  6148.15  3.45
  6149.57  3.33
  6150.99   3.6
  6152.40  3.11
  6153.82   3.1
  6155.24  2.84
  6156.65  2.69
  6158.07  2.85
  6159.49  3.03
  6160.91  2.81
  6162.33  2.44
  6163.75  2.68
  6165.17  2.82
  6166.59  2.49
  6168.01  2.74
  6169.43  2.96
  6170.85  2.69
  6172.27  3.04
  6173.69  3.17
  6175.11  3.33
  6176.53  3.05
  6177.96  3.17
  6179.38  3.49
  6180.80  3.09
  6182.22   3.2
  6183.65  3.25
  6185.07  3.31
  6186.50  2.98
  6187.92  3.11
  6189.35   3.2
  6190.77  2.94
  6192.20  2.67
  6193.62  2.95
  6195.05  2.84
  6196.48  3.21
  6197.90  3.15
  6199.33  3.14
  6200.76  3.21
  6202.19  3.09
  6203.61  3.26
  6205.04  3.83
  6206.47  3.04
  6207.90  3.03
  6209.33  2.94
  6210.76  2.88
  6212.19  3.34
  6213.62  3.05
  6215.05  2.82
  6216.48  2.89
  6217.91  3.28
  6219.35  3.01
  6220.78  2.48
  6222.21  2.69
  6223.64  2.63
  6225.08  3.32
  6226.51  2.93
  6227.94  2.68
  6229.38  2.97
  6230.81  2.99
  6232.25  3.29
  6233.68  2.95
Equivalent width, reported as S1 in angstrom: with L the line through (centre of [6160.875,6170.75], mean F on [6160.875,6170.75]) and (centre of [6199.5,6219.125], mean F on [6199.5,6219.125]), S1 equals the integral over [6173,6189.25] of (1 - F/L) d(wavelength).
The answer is -2.0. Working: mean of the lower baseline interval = 2.7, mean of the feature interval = 3.2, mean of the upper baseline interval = 3.12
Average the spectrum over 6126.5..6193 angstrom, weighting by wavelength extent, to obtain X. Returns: 3.09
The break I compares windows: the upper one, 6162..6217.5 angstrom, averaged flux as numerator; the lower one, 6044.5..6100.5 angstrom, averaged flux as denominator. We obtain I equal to 0.92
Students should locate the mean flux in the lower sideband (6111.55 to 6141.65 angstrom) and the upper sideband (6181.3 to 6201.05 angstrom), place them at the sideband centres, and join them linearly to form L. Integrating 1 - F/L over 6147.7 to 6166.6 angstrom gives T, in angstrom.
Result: 1.3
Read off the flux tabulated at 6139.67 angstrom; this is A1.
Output 3.23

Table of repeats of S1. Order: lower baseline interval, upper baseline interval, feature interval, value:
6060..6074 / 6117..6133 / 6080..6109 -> 1.0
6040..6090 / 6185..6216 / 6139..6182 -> 1.6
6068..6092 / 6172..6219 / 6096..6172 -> 1.6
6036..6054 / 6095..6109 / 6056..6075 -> -1.0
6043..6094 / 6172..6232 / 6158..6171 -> 1.6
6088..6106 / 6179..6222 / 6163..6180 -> 0.8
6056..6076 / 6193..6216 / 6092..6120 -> 1.0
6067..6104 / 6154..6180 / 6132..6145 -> -1.1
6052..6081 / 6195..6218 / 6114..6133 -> 0.1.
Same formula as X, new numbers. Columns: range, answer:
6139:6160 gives 3.15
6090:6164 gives 3.18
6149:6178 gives 2.94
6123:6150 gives 3.27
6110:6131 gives 3.22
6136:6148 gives 3.22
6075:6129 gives 3.23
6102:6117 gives 3.15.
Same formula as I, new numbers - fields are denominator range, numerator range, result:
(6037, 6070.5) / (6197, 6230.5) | 0.90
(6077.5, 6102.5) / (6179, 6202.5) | 0.96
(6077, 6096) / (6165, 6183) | 0.94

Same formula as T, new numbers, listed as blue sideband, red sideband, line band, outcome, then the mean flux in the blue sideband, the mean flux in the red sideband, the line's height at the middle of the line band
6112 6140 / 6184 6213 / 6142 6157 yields 0.2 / 3.27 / 3.11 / 3.22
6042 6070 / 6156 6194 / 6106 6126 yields -0.5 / 3.36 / 2.97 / 3.16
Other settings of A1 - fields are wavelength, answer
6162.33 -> 2.44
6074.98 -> 3.32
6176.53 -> 3.05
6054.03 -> 3.13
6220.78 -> 2.48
